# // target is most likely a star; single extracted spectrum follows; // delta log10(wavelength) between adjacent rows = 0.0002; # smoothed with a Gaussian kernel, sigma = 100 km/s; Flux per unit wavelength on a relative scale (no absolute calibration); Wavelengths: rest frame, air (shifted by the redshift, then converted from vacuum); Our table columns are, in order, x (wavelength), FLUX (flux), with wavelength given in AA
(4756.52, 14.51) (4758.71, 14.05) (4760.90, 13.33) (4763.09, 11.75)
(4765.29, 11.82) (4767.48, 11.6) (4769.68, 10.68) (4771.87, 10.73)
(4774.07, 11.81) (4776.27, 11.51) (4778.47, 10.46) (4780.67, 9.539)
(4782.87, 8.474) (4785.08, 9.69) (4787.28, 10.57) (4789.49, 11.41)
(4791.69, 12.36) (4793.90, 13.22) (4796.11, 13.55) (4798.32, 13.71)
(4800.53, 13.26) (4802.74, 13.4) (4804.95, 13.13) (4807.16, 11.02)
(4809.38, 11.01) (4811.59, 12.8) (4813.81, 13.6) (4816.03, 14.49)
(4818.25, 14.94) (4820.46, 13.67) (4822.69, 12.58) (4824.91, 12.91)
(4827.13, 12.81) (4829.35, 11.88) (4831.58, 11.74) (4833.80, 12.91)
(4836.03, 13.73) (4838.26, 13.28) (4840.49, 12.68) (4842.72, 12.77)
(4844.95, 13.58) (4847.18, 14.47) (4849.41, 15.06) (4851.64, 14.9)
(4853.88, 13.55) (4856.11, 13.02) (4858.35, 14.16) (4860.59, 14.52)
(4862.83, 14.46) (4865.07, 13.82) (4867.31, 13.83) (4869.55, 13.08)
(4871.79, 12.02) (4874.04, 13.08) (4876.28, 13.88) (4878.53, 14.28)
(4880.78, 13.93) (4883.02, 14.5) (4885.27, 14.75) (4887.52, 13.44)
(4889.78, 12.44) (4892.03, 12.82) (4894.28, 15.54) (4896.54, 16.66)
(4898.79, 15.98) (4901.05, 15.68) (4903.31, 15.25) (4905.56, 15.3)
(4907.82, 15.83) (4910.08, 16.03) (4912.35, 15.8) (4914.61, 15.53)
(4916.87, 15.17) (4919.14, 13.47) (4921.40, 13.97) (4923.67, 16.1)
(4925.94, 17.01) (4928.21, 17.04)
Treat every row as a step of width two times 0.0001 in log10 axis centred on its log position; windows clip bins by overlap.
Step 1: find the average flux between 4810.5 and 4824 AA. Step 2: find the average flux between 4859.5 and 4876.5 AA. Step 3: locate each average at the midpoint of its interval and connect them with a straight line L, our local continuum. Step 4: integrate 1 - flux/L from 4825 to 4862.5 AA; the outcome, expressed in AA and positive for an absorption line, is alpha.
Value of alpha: 0.5 AA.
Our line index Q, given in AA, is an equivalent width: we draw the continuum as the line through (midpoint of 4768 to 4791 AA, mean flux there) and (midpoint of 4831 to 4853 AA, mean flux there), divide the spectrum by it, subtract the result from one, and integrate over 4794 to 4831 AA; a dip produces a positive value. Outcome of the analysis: -2.8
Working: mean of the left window 10.5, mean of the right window 13.6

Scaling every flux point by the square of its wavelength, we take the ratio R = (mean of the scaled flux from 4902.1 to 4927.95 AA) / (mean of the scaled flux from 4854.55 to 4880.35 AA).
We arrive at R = 1.2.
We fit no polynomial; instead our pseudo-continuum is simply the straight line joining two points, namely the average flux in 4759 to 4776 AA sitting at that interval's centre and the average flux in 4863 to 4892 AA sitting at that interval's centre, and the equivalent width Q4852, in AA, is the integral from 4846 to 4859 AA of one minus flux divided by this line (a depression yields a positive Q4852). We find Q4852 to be -1.0 AA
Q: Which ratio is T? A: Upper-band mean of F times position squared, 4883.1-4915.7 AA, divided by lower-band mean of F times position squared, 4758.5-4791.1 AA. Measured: 1.43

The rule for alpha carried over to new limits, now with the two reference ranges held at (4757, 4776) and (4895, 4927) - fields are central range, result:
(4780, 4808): 1.94 AA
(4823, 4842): 1.26 AA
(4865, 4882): 1.35 AA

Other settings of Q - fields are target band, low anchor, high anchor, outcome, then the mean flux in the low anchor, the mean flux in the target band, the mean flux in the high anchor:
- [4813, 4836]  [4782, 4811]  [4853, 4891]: -1.07 AA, 12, 13.2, 13.7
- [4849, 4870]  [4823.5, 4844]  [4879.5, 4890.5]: -1.15 AA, 12.8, 14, 13.9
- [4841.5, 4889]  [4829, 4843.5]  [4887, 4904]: -0.47 AA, 12.7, 13.8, 14.8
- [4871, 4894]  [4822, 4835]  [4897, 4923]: 1.21 AA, 12.5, 13.6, 15.3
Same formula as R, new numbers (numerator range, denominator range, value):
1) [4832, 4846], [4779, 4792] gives 1.31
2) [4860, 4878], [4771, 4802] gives 1.22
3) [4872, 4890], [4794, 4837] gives 1.09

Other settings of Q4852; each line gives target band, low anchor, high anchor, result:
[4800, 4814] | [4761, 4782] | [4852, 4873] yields -0.4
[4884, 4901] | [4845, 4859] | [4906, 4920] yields 0.4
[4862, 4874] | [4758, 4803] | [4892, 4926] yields 0.7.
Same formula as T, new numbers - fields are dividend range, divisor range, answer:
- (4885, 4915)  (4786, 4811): 1.27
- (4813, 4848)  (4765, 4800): 1.19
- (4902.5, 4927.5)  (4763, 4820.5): 1.35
